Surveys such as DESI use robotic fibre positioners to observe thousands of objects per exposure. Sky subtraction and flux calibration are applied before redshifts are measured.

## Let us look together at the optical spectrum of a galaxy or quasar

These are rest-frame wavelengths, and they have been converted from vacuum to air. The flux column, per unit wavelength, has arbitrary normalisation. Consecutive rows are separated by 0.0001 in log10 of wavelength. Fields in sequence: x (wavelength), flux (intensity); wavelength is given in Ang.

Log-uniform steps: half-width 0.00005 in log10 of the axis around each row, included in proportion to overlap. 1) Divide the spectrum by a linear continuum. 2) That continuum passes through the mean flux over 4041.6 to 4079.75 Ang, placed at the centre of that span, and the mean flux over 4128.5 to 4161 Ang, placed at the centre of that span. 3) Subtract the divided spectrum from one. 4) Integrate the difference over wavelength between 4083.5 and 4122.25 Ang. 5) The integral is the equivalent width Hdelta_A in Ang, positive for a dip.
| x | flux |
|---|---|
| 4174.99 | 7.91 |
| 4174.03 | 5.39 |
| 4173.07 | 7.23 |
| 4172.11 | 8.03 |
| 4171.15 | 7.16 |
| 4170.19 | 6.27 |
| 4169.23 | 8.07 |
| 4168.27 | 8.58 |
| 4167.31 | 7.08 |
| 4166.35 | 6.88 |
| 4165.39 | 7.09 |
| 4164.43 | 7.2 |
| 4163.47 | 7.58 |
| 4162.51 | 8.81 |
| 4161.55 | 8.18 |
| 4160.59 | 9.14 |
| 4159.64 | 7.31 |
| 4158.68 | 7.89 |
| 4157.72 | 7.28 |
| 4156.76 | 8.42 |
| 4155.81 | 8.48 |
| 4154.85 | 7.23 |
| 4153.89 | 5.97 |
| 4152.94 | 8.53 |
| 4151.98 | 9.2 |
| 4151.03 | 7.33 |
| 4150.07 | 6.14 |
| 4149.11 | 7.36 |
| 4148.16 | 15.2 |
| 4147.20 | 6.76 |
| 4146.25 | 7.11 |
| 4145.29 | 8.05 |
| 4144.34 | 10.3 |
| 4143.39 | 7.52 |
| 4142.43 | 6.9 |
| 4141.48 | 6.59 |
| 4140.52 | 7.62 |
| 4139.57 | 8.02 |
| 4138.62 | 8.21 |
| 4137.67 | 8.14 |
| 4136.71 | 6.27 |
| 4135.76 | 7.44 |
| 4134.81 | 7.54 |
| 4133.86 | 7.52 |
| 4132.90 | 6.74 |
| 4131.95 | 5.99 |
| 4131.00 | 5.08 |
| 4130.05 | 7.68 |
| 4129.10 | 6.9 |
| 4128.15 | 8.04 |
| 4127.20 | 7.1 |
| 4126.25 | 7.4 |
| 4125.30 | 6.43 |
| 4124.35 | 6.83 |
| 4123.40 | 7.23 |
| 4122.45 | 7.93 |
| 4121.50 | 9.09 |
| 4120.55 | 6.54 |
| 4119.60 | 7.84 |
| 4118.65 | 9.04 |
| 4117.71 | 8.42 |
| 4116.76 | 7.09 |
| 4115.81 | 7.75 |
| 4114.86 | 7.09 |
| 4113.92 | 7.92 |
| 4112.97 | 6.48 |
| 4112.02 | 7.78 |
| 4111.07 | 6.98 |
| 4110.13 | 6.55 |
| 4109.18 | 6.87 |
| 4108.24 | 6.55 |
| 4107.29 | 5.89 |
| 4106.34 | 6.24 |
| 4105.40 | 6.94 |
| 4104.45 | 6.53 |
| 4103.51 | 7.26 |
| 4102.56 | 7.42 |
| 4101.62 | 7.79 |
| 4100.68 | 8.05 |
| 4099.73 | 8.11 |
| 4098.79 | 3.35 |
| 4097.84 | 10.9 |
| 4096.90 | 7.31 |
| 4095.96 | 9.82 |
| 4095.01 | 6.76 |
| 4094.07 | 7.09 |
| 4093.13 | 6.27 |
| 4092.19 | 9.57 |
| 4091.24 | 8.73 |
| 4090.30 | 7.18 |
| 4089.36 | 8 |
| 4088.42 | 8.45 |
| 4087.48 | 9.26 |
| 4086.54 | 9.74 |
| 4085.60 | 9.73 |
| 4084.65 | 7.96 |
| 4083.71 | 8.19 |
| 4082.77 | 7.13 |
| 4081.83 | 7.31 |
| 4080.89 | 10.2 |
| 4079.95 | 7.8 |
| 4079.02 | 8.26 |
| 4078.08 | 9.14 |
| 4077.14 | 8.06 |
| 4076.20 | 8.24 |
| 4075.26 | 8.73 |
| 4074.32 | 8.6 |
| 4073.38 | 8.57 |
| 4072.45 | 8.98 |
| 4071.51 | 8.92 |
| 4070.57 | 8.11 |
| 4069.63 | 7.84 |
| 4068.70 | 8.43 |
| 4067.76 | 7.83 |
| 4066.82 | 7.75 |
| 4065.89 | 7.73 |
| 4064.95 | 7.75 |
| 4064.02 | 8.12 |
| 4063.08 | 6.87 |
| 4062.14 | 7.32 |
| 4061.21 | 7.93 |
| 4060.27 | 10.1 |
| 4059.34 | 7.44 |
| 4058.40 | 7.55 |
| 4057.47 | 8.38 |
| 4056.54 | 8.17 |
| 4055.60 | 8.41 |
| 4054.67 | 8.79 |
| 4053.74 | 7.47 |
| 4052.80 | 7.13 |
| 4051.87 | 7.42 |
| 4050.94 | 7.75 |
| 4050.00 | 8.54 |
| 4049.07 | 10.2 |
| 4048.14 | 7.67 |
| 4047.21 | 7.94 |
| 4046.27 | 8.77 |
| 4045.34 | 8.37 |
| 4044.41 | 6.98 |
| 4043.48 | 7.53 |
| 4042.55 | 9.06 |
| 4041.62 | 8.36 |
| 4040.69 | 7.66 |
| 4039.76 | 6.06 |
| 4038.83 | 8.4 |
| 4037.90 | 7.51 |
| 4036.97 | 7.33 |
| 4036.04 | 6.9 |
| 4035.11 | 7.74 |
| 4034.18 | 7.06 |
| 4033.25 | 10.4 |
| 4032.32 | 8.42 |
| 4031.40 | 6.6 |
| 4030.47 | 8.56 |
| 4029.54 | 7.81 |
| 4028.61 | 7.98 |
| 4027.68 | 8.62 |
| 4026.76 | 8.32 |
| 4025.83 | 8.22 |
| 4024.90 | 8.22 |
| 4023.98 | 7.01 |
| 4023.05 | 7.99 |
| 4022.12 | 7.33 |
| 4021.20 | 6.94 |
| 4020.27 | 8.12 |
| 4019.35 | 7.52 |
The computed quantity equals 1.32 Ang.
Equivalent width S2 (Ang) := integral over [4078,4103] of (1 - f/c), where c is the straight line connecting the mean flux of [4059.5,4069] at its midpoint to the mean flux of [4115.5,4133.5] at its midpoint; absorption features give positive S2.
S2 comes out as -1.4 Ang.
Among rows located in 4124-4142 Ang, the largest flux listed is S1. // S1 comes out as 8.21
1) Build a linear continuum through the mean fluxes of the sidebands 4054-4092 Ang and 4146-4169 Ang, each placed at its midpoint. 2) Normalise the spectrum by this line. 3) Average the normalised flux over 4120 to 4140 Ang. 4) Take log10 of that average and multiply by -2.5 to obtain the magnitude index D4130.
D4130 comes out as 0.117 mag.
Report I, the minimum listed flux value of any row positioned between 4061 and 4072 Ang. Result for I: 6.87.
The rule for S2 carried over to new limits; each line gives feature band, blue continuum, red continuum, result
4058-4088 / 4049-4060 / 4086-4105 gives -1.2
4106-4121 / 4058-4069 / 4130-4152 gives 1.1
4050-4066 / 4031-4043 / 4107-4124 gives -0.5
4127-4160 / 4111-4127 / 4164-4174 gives -1.2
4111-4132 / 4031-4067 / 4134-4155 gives 1.4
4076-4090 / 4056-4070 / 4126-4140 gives -1.4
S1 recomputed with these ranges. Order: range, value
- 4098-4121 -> 9.04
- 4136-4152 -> 15.2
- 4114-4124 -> 9.09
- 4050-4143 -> 10.9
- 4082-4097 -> 9.82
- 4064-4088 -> 10.2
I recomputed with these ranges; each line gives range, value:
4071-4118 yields 3.35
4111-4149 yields 5.08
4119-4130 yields 6.43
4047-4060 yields 7.13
